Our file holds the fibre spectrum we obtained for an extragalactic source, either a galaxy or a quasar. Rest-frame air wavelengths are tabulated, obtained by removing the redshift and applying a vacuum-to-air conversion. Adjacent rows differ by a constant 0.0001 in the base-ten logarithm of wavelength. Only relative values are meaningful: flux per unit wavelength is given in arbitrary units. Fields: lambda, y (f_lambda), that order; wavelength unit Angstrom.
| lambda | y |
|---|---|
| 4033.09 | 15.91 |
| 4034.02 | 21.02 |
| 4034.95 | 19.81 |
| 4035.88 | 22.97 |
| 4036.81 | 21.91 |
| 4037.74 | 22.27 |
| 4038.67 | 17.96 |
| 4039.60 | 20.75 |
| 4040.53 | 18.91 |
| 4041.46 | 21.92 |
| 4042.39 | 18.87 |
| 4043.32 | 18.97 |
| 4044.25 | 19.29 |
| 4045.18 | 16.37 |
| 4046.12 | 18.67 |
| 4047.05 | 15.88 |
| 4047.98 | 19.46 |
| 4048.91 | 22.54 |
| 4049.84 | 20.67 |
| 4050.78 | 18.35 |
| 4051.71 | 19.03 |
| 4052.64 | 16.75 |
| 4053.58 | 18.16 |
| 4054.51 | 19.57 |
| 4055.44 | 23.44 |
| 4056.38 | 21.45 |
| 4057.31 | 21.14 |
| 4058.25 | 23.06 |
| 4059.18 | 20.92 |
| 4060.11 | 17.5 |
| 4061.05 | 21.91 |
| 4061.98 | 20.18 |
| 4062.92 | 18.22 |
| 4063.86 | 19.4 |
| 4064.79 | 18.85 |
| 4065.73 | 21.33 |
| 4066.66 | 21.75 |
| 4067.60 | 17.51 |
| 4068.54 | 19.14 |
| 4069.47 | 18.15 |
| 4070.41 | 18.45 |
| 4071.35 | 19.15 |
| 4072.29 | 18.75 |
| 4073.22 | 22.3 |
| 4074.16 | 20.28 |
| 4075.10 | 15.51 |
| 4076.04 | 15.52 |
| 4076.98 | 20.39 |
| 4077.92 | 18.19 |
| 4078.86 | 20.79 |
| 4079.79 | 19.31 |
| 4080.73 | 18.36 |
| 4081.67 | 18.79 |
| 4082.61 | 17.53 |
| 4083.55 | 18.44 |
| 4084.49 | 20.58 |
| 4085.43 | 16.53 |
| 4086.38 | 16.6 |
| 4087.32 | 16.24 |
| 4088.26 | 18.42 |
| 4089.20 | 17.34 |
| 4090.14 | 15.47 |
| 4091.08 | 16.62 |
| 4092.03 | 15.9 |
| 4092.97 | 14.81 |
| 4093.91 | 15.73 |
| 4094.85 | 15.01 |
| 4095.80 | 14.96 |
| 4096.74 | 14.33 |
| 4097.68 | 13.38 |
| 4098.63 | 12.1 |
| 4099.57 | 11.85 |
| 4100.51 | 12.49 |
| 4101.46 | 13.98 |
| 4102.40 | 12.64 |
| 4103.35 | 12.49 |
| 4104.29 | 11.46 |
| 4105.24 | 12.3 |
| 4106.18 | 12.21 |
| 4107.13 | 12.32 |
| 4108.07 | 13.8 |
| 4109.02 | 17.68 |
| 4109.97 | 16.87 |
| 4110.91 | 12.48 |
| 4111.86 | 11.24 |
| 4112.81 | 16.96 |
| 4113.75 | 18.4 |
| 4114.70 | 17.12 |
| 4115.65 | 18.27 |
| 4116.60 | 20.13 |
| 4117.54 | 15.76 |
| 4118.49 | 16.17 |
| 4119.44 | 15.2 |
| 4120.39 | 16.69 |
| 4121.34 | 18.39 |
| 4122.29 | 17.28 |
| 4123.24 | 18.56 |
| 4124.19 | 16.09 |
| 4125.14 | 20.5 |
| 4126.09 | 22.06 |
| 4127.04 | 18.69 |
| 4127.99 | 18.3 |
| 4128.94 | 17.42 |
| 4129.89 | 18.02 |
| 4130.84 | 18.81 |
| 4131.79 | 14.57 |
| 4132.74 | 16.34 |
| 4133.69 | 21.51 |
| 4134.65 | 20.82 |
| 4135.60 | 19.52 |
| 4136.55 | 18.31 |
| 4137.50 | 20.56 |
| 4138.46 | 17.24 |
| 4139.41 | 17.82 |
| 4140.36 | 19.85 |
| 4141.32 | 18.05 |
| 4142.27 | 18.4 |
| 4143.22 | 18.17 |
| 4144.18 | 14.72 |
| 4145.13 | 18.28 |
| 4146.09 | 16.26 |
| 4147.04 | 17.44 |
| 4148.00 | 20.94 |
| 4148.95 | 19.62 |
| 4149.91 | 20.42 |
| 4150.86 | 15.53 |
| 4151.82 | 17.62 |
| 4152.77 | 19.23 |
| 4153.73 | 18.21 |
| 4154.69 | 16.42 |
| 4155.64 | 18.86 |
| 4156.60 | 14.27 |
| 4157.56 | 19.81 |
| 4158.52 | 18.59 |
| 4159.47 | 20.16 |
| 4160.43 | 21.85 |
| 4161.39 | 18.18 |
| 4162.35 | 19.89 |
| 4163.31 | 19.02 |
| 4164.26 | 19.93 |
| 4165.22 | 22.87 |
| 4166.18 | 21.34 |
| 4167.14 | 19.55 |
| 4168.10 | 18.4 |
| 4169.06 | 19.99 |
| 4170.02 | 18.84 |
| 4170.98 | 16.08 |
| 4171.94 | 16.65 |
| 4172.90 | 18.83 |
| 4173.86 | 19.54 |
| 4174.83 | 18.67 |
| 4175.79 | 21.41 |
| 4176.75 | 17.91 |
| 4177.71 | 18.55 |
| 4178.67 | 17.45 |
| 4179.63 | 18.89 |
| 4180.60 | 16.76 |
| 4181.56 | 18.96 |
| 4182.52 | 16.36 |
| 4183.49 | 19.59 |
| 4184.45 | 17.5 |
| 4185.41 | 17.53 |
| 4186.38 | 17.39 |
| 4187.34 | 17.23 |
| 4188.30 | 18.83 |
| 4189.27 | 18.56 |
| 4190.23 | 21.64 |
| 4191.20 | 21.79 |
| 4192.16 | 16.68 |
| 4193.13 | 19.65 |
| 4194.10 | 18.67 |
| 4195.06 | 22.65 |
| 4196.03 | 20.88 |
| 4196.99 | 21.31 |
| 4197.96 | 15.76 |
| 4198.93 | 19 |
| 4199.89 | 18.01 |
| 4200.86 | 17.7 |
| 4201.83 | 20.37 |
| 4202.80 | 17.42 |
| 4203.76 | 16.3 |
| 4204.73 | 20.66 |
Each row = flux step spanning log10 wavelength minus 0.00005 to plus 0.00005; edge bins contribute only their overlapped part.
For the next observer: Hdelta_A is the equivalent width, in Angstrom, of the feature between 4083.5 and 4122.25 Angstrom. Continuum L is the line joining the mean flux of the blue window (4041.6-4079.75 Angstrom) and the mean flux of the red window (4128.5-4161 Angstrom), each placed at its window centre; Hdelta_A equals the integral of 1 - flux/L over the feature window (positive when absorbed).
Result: 7.3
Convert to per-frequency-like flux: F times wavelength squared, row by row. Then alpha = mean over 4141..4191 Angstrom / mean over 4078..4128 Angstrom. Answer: 1.19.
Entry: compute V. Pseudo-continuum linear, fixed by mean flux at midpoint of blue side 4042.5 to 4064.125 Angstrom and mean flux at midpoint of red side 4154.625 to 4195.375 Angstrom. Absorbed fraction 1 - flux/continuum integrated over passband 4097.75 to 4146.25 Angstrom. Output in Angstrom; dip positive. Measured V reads 6.7 Angstrom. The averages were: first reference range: 19.6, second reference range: 18.9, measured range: 16.6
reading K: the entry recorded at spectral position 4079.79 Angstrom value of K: 19.31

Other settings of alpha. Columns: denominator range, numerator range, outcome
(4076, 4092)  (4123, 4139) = 1.06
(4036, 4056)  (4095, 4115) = 0.73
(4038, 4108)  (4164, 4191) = 1.12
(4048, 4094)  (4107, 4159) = 0.96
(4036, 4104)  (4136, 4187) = 1.07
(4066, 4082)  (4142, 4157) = 0.97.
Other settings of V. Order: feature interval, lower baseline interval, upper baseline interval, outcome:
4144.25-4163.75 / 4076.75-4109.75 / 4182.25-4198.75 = -0.8 Angstrom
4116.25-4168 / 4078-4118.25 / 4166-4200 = -3.6 Angstrom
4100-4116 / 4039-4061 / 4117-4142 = 3.7 Angstrom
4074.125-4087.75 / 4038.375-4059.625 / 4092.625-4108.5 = -2.1 Angstrom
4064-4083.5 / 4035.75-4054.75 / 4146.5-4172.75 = 0.3 Angstrom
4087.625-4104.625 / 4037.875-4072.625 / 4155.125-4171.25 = 4.4 Angstrom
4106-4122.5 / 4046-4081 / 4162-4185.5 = 2.8 Angstrom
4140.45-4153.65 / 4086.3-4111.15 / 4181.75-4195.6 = -1.0 Angstrom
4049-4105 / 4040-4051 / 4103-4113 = -4.6 Angstrom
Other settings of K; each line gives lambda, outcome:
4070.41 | 18.45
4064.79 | 18.85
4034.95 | 19.81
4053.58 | 18.16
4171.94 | 16.65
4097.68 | 13.38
